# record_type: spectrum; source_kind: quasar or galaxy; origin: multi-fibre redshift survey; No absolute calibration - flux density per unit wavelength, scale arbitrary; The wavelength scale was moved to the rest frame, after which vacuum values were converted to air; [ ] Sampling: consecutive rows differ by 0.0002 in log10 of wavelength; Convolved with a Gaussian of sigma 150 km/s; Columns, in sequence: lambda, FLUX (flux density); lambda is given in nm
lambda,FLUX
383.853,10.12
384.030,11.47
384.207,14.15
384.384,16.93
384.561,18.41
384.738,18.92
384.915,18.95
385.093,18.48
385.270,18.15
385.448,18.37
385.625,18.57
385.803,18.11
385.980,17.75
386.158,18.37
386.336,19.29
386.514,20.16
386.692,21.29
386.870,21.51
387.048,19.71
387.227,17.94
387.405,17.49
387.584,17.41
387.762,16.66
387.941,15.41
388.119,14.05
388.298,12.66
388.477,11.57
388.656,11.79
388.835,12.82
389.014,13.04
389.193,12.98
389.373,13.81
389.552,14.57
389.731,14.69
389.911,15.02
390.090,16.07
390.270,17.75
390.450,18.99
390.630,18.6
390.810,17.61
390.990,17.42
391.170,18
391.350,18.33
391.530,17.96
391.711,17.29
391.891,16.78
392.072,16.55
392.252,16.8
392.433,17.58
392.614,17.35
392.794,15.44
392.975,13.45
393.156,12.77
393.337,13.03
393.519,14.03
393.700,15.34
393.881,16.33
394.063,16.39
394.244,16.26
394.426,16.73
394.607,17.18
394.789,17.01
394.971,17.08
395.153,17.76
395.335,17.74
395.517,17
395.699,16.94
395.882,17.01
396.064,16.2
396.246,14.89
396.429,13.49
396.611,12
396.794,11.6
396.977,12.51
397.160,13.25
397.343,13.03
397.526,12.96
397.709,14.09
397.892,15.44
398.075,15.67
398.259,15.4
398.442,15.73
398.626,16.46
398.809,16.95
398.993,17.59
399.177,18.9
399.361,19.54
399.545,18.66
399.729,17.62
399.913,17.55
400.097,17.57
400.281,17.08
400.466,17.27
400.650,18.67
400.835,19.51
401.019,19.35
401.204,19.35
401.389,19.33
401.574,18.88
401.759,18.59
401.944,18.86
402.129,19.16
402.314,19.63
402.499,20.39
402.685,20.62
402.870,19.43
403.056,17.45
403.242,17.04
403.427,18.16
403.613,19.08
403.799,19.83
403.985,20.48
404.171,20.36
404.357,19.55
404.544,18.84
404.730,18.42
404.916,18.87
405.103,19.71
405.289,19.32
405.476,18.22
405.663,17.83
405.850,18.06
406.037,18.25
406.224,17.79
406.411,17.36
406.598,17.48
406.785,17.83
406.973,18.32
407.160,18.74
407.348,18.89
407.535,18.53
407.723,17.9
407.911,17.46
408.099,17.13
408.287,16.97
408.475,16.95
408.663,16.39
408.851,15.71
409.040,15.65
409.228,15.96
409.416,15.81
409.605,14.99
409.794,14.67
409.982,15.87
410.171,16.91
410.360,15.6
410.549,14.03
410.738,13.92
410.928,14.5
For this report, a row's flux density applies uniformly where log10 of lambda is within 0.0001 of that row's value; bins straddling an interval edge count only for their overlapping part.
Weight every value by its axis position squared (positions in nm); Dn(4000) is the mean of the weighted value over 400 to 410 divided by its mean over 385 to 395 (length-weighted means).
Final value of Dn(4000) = 1.2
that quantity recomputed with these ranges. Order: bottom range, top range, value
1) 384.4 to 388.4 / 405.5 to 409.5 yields 1.07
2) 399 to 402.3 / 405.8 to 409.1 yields 0.98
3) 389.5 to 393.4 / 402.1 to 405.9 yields 1.23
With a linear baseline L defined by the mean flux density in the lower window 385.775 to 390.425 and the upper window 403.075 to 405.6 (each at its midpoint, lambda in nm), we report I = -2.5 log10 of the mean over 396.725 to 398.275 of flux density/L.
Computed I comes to 0.29 mag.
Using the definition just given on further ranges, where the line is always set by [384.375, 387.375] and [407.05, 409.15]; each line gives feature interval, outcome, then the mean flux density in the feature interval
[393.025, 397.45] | 0.20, 15.2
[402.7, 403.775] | -0.05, 18.5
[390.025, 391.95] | 0.05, 17.7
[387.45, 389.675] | 0.32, 14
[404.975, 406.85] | -0.05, 18.2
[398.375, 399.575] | 0.02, 17.7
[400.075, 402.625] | -0.07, 18.9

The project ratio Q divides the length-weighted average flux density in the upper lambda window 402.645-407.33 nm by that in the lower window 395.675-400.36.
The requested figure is 1.19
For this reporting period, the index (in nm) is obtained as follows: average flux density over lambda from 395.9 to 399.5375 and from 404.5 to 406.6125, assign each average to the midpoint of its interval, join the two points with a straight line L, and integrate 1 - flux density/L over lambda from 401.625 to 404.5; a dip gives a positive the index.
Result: -0.31 nm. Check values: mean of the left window 15.2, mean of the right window 18.4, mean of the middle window 19.2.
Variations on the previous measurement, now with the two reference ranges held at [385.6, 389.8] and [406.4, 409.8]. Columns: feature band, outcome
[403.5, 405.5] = -0.29 nm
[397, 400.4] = 0.09 nm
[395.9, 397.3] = 0.25 nm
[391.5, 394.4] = 0.12 nm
